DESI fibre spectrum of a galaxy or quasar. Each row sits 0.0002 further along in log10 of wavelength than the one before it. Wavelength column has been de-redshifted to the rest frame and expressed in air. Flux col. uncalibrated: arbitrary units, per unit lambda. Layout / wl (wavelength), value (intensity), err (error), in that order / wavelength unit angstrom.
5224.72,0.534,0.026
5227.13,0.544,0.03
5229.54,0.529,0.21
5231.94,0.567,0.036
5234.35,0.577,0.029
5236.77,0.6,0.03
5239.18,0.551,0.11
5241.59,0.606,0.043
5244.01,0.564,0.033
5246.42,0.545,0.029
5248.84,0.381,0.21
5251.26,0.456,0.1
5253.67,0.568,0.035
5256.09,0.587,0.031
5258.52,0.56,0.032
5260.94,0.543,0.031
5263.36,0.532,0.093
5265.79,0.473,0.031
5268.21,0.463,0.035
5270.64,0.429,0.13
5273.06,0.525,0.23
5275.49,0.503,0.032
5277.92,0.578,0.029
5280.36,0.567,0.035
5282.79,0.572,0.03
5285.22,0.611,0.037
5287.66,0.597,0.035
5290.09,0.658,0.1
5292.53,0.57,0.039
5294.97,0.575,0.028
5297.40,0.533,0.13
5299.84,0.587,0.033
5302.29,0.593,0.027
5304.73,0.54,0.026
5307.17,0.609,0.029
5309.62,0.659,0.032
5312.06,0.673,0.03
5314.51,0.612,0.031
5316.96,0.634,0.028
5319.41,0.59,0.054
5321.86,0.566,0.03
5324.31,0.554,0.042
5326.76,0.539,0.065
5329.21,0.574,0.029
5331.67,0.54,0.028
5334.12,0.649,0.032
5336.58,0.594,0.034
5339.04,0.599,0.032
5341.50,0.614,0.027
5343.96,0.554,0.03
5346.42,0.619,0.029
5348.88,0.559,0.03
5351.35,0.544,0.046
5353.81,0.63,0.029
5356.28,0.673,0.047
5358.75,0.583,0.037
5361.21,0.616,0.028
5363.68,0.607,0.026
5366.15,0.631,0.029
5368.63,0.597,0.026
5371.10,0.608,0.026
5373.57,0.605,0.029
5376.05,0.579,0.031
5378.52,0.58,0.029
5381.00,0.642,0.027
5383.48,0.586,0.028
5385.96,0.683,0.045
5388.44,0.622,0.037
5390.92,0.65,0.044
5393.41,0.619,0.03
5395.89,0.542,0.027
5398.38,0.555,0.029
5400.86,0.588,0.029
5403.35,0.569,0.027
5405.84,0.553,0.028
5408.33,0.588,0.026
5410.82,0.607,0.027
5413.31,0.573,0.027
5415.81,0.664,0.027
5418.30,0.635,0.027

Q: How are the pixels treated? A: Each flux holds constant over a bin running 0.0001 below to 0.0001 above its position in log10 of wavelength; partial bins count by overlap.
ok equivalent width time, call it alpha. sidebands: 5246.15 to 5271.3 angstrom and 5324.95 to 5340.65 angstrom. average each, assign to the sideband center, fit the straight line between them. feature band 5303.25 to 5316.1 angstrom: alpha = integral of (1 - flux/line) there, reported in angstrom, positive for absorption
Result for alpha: -1.4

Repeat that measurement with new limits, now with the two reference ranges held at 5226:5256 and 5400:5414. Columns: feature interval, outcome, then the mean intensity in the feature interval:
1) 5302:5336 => -2.1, 0.595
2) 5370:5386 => -0.9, 0.607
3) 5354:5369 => -1.3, 0.62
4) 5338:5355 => -0.7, 0.588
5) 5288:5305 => -0.8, 0.583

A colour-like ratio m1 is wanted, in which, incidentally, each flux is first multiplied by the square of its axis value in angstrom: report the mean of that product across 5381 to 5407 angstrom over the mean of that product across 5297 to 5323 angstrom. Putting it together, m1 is 1.03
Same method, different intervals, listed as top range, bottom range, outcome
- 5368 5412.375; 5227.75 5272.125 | 1.19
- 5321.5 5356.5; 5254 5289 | 1.11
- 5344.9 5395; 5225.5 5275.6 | 1.21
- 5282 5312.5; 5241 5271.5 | 1.18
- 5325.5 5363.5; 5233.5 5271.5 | 1.16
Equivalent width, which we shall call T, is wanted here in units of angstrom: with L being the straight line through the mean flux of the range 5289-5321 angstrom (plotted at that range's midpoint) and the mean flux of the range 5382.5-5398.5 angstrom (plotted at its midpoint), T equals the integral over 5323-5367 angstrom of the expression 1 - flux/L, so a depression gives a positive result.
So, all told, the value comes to 0.99 angstrom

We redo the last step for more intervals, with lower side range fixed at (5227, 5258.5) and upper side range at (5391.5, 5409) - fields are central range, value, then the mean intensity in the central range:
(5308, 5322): -1.7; 0.626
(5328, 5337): -0.4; 0.589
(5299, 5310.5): -0.8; 0.596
